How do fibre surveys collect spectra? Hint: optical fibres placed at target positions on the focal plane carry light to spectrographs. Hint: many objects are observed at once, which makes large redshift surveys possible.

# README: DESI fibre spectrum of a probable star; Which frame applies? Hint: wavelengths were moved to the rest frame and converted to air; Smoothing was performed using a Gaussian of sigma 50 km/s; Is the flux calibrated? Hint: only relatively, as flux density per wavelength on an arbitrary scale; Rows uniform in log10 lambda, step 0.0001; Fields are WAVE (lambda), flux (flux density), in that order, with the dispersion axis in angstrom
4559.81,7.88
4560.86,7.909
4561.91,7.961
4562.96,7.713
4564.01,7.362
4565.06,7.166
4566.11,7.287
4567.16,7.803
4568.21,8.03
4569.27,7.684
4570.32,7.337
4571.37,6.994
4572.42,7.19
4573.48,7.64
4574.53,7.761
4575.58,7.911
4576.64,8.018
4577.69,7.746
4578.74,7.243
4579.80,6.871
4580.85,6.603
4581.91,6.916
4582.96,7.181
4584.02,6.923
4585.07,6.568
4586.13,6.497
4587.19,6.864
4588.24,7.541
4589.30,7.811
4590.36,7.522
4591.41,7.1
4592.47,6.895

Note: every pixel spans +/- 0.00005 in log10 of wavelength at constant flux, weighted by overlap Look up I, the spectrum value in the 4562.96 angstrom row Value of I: 7.713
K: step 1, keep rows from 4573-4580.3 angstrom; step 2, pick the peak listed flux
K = 8.018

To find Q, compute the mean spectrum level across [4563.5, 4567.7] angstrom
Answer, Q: 7.42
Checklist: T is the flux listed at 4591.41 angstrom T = 7.1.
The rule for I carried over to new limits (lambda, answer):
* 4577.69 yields 7.746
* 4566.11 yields 7.287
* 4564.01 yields 7.362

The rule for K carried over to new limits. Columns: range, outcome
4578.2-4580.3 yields 7.243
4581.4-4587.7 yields 7.181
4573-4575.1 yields 7.761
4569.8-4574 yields 7.64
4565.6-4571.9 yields 8.03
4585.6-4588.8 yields 7.541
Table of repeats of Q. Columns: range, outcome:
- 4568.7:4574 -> 7.36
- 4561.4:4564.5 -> 7.68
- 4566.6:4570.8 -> 7.71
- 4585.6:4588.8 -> 6.97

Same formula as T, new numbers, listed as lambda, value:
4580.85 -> 6.603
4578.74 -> 7.243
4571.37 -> 6.994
